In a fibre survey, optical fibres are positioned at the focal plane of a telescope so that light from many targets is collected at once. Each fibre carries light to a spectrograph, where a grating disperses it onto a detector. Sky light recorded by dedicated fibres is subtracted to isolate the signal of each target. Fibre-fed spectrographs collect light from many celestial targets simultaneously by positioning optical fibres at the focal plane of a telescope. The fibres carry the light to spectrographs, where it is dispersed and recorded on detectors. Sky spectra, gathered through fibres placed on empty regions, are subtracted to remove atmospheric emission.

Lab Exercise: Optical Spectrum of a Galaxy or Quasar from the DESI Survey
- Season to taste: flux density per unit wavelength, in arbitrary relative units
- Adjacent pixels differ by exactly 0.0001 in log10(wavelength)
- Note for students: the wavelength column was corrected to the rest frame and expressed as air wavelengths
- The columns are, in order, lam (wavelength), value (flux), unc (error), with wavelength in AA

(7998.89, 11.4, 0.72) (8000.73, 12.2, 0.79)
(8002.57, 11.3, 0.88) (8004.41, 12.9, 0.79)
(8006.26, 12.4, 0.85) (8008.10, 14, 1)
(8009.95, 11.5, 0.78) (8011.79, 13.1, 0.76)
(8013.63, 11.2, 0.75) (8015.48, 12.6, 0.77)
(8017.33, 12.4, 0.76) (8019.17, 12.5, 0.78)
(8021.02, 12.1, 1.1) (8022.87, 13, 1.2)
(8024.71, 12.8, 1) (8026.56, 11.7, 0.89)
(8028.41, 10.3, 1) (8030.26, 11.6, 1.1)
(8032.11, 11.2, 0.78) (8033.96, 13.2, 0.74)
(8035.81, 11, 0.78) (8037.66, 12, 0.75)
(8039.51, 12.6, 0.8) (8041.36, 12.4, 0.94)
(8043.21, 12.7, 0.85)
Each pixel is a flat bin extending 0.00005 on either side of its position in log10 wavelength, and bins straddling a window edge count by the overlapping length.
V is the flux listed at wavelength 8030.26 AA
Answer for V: 11.6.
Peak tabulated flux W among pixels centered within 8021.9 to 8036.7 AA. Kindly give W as 13.2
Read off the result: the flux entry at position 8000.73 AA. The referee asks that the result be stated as 12.2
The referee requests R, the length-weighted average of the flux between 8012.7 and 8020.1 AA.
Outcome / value 12.2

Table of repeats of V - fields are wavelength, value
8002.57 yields 11.3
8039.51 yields 12.6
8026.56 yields 11.7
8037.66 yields 12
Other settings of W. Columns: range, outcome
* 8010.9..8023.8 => 13.1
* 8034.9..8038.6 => 12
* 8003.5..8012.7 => 14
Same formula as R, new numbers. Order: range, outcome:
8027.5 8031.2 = 10.9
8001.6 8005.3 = 12.1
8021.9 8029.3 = 12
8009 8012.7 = 12.3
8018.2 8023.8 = 12.5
